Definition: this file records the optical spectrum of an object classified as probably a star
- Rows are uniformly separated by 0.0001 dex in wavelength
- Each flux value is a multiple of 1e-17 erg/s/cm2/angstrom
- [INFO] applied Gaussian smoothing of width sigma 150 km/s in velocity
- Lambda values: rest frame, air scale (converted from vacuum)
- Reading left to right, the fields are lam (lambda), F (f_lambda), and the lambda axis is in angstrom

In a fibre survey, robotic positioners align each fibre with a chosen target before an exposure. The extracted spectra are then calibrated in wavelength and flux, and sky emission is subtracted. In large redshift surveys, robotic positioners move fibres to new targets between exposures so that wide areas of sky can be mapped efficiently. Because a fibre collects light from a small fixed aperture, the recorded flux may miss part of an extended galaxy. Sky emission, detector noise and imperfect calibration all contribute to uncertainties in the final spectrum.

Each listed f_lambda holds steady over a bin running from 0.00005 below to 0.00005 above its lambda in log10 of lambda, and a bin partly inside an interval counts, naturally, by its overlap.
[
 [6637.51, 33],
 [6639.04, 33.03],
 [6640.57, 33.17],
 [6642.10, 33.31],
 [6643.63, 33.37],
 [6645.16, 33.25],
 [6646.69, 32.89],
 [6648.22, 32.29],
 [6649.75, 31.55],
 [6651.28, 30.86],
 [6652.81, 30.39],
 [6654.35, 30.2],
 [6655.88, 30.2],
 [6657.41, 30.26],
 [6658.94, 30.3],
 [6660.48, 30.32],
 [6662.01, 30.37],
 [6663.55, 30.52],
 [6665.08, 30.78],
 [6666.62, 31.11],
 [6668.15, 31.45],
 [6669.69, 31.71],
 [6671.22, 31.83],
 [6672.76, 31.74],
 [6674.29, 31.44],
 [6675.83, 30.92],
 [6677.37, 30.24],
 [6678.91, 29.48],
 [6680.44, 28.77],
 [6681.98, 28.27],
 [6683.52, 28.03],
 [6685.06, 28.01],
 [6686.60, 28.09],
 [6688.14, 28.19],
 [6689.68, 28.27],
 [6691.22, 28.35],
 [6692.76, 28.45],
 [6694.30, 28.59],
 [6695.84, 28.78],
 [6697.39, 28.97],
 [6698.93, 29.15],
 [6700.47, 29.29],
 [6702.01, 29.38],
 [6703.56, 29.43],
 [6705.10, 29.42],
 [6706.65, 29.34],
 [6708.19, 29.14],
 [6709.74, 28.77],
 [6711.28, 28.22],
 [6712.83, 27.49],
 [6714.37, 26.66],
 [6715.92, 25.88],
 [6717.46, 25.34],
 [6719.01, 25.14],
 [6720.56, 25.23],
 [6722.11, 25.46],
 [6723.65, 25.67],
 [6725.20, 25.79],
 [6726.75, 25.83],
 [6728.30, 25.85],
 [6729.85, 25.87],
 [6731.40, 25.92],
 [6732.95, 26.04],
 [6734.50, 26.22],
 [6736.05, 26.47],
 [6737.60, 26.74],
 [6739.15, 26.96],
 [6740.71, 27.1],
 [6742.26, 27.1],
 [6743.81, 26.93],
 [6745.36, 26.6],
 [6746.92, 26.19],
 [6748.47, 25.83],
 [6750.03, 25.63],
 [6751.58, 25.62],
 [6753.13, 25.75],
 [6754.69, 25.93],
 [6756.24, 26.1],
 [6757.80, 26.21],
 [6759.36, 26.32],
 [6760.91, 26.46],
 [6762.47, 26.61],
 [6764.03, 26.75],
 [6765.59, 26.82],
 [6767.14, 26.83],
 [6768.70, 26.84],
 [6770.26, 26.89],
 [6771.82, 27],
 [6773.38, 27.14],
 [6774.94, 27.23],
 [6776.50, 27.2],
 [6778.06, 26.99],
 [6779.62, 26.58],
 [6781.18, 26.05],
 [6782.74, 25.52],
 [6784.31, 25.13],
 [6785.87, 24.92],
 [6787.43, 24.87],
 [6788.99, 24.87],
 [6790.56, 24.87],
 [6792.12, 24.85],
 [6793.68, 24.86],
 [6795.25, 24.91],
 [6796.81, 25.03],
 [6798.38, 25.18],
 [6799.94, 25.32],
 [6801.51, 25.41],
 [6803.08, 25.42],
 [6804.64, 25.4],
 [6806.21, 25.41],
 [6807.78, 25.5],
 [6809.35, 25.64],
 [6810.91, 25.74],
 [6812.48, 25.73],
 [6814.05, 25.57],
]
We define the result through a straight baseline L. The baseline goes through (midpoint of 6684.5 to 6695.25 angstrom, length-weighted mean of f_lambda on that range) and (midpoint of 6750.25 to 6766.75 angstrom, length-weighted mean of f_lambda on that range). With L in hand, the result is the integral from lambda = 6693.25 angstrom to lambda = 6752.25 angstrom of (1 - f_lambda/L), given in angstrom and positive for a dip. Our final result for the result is 0.59 angstrom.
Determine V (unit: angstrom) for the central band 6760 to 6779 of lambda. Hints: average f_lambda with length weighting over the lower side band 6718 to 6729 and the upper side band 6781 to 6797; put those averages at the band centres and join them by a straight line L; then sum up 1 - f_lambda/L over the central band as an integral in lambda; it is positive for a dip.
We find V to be -1.3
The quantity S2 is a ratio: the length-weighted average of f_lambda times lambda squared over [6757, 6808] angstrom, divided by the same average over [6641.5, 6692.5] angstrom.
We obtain 0.88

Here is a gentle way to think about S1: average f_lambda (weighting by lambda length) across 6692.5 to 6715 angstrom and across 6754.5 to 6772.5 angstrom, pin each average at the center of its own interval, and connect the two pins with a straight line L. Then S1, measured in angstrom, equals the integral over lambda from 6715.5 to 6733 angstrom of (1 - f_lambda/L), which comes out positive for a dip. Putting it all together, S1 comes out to 1.5 angstrom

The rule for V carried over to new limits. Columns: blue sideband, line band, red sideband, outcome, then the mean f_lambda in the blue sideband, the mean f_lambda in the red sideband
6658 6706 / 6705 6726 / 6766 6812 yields 1.16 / 29.7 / 25.8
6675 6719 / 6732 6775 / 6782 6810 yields 0.13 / 28.5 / 25.2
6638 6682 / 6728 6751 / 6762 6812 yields 1.24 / 31.2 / 25.9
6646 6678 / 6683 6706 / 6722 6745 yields 0.12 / 31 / 26.3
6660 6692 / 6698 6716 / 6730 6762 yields -0.20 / 29.9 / 26.3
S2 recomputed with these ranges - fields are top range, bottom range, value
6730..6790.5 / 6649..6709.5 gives 0.91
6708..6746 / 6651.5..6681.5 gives 0.88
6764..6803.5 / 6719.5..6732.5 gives 1.02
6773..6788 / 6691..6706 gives 0.92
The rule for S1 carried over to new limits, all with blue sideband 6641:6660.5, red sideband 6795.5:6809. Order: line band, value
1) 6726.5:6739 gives 0.9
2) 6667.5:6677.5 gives -0.2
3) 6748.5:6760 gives 0.6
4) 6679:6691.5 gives 0.8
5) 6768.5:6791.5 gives 0.1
